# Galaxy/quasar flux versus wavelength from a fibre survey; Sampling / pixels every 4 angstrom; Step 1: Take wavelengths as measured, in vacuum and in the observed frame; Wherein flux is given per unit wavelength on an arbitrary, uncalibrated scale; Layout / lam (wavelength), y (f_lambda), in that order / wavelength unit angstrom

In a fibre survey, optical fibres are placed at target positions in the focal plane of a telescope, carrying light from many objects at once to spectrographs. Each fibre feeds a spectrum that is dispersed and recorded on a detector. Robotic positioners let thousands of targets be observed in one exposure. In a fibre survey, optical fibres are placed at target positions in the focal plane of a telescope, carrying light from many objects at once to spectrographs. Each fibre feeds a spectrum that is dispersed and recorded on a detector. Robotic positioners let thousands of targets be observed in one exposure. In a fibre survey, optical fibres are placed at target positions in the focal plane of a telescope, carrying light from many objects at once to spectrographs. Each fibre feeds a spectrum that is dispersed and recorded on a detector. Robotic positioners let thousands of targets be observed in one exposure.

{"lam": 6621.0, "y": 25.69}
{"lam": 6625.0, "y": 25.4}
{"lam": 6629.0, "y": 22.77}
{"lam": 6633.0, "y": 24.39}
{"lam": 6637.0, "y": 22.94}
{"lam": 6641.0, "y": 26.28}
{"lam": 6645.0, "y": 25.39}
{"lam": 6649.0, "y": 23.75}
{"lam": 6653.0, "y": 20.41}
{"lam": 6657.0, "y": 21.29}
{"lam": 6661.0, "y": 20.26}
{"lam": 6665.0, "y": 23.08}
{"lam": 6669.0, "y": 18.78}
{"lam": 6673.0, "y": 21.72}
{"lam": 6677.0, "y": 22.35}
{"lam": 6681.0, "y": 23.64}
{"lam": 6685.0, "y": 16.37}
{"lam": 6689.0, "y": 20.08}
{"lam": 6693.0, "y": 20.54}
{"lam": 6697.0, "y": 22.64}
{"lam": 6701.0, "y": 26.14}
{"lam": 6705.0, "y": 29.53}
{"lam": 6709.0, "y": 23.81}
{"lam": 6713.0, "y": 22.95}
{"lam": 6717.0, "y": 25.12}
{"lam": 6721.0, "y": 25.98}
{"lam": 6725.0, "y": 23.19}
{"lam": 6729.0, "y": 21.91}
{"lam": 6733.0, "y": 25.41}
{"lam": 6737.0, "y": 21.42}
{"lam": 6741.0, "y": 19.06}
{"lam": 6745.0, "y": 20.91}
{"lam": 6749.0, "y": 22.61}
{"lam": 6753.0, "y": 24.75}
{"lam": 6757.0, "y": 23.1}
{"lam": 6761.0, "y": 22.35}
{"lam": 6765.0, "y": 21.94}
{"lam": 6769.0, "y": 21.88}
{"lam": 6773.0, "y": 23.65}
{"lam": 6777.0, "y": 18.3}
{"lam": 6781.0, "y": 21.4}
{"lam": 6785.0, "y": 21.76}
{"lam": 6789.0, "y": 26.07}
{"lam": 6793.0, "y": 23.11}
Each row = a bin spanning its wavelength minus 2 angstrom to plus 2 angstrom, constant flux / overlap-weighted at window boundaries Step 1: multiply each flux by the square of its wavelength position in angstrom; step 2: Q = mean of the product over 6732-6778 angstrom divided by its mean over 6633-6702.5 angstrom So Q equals 1.03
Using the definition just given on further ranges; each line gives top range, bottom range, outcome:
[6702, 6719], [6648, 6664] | 1.21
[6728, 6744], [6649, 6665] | 1.05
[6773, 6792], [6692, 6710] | 0.91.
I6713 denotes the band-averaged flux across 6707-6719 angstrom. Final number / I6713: 24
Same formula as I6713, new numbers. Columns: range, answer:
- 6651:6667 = 21.3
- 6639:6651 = 25.1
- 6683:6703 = 21.2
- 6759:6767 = 22.1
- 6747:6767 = 22.9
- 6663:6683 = 21.9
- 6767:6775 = 22.8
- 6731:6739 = 23.4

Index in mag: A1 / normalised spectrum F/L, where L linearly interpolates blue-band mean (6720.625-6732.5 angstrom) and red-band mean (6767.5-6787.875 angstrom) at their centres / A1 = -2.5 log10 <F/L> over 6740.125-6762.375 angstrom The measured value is 0.02 mag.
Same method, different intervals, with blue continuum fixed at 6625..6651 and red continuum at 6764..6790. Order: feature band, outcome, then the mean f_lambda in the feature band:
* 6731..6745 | 0.04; 21.8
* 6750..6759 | -0.07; 23.8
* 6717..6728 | -0.07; 24.4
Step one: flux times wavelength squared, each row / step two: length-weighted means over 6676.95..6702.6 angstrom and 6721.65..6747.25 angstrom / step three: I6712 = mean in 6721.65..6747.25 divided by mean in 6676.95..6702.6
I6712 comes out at 1.04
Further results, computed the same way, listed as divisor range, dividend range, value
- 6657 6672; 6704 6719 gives 1.22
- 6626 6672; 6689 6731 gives 1.08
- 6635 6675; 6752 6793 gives 1.04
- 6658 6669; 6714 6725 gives 1.20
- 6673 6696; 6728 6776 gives 1.10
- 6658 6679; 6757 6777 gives 1.07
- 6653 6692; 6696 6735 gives 1.20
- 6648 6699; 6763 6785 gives 1.05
